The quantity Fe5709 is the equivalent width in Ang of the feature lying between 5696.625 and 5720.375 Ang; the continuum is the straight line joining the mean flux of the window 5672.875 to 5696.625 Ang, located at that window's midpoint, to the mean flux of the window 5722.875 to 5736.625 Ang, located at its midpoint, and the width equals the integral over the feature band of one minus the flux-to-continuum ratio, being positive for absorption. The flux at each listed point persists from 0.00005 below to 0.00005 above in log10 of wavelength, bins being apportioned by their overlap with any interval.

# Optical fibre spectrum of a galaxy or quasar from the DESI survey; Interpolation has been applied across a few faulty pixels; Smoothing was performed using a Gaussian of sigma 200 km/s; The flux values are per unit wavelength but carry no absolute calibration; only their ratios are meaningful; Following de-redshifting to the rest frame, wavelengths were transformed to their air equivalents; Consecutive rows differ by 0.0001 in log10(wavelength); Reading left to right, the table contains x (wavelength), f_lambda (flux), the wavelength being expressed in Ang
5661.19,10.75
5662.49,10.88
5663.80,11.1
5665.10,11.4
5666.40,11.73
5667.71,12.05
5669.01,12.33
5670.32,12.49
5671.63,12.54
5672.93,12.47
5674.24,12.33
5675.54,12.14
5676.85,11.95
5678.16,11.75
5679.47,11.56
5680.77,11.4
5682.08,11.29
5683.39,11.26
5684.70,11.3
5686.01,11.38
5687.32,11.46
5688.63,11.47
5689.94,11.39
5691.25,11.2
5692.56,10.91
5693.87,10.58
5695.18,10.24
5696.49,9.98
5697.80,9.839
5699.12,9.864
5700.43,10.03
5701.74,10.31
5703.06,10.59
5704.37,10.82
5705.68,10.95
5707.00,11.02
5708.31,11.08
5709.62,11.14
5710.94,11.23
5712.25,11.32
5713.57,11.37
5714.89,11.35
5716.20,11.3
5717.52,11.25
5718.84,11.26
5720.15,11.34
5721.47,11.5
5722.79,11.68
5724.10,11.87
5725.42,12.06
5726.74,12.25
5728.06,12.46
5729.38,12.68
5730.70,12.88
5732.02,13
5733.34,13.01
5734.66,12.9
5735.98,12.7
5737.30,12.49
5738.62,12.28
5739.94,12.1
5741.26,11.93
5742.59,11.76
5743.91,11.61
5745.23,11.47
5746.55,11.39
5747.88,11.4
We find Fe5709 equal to 2.2 Ang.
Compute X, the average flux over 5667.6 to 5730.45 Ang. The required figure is 11.4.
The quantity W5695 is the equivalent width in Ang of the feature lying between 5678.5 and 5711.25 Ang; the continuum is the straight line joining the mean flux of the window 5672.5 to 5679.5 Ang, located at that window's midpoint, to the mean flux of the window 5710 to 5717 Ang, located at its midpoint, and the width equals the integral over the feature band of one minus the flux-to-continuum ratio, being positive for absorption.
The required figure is 2.2 Ang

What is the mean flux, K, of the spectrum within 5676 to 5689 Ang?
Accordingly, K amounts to 11.5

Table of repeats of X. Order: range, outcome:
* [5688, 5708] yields 10.6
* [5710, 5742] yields 12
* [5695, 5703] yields 10.1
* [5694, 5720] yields 10.8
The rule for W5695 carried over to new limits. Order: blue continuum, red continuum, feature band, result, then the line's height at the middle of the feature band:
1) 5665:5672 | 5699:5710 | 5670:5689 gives -0.2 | 11.7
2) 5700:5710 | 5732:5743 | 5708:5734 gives -0.5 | 11.6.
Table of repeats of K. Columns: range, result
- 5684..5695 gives 11.2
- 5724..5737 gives 12.6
